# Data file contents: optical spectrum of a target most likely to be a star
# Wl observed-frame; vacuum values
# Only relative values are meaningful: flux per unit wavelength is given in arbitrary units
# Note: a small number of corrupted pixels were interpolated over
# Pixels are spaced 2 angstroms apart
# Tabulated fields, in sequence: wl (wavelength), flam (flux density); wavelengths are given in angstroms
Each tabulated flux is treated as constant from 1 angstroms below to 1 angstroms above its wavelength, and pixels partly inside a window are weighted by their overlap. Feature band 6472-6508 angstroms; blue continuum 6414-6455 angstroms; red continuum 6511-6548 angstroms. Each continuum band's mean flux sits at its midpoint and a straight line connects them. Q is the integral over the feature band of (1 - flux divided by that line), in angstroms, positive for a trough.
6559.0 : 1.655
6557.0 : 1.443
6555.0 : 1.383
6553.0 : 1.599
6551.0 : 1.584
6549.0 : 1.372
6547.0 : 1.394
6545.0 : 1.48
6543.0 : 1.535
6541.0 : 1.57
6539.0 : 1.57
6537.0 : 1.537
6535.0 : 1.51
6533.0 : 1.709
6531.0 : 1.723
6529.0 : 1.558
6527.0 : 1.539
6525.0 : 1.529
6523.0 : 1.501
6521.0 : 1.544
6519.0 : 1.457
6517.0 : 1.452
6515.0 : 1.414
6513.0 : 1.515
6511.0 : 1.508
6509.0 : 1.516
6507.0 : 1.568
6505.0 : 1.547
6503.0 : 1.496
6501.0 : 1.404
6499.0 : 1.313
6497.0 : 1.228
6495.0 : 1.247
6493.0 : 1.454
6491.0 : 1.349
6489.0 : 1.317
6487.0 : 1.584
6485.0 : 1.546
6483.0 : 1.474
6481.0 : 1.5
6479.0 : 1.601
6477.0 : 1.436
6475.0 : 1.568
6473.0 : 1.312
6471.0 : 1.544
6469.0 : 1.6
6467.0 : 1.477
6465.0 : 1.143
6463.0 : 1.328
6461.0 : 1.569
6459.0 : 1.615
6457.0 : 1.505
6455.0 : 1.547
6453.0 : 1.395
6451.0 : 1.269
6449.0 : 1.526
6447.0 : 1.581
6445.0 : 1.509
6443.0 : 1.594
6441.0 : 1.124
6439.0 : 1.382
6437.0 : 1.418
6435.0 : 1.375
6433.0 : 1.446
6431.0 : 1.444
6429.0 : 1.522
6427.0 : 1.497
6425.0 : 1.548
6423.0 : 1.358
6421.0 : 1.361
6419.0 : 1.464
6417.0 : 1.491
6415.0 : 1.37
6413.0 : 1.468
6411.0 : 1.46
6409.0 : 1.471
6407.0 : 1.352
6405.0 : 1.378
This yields 1.2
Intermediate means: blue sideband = 1.44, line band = 1.44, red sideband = 1.53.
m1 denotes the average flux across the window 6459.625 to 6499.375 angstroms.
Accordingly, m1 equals 1.43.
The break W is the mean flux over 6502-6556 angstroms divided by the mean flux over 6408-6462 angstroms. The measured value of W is 1.0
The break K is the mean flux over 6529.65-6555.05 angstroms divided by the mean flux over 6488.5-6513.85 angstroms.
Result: 1.08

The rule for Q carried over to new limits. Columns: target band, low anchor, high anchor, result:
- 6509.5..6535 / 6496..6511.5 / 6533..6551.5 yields -1.0 angstroms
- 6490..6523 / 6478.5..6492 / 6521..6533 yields 1.9 angstroms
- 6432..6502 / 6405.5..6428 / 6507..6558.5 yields 1.8 angstroms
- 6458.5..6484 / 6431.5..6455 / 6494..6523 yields -0.7 angstroms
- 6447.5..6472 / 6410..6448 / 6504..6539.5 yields 0.2 angstroms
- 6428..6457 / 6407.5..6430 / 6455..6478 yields 0.4 angstroms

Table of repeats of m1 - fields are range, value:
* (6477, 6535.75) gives 1.49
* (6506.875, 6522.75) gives 1.49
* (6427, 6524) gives 1.45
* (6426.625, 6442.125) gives 1.4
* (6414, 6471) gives 1.45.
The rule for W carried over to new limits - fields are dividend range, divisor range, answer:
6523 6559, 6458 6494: 1.05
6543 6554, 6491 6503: 1.11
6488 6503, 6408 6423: 0.93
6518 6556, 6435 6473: 1.06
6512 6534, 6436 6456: 1.07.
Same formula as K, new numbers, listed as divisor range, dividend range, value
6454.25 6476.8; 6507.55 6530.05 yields 1.02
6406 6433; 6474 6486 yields 1.05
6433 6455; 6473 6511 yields 1.02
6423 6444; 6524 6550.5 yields 1.08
